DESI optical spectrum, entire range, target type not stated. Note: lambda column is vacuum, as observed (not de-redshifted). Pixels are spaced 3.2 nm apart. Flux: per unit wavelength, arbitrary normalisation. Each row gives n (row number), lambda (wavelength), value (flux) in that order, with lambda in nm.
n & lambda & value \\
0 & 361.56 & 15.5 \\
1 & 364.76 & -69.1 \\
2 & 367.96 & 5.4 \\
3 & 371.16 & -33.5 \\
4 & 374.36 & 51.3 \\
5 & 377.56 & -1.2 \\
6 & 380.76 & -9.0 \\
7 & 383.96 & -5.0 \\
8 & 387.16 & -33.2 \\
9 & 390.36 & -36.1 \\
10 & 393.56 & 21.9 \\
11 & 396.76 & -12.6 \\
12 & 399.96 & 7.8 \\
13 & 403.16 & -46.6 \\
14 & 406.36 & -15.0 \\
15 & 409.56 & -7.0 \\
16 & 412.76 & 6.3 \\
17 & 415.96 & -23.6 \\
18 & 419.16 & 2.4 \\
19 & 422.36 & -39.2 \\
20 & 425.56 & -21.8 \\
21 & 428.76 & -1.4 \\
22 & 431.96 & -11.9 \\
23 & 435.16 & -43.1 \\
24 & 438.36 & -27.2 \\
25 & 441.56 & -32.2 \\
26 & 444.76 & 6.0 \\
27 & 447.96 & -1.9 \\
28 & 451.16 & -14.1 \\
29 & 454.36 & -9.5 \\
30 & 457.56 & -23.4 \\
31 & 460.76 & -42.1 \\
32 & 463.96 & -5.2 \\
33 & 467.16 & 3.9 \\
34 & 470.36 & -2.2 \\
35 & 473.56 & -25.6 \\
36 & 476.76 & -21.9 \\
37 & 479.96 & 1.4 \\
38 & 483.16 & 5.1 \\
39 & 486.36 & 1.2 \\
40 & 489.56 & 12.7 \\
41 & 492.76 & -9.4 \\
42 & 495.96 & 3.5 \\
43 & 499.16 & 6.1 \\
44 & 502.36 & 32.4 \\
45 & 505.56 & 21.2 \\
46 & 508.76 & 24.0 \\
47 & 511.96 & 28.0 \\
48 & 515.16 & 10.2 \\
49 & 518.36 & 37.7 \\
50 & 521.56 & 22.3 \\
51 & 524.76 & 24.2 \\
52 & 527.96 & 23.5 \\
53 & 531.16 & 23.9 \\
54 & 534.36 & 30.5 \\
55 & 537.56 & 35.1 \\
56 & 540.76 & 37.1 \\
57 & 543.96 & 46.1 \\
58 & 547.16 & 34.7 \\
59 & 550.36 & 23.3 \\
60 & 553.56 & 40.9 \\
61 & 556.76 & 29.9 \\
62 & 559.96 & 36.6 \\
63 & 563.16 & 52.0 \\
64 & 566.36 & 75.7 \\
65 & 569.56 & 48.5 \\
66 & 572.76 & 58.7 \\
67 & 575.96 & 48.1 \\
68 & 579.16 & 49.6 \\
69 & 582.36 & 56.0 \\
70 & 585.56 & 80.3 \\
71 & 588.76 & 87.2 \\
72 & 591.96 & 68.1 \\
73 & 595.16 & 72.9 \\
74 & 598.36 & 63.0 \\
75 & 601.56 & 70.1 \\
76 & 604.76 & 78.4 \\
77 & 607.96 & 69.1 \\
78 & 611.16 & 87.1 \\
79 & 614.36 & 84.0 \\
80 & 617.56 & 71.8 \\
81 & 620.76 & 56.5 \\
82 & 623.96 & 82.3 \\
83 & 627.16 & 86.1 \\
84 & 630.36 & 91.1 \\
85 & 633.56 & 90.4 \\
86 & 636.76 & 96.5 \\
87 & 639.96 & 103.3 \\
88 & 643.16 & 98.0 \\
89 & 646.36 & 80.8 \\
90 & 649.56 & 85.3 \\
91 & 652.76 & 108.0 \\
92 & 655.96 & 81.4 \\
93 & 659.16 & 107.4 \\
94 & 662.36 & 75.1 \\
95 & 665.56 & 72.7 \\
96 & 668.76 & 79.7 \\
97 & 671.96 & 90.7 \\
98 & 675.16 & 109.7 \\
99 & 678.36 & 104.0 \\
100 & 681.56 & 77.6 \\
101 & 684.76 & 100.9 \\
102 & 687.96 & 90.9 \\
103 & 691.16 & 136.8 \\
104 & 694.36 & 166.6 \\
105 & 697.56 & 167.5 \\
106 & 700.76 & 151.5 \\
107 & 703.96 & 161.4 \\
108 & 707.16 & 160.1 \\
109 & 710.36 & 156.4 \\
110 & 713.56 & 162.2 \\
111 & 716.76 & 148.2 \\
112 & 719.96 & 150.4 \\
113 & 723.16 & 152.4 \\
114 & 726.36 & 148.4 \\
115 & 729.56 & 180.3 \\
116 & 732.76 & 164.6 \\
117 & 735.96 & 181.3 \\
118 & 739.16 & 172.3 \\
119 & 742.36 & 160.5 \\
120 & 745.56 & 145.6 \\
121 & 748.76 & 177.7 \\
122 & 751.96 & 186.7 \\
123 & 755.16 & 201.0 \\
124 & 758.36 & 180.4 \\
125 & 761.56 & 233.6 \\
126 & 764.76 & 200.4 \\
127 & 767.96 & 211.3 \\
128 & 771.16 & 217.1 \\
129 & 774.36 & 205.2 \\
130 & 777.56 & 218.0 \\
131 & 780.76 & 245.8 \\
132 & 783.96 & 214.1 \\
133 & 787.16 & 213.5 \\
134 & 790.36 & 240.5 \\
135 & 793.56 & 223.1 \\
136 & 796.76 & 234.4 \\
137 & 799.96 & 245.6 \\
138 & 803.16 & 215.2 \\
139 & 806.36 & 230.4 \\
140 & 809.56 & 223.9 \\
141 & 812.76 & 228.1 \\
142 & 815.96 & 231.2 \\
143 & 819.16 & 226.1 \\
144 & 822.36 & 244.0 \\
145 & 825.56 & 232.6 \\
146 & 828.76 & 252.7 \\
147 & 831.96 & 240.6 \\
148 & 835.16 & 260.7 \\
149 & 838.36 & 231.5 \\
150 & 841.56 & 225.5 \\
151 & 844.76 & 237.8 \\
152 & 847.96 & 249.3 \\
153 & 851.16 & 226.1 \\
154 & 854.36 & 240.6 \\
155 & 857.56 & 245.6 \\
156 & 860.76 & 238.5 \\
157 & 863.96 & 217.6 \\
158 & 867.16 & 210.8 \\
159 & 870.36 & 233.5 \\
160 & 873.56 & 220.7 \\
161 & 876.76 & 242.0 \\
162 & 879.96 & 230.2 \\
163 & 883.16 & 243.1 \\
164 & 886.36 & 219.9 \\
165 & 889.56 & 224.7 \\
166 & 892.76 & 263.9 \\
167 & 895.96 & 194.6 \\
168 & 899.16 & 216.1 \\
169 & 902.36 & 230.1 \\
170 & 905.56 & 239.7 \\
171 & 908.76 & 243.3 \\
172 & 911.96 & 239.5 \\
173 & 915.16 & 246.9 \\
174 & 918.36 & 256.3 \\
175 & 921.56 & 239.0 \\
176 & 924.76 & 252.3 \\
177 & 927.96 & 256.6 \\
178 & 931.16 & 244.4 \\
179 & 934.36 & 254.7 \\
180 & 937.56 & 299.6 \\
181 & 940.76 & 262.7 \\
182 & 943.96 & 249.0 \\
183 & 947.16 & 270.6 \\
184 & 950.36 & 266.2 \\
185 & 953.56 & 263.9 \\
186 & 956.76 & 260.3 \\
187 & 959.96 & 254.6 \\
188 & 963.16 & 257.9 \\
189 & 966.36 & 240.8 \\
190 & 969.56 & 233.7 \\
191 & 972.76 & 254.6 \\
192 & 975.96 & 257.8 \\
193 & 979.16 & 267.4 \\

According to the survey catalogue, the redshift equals 0.730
